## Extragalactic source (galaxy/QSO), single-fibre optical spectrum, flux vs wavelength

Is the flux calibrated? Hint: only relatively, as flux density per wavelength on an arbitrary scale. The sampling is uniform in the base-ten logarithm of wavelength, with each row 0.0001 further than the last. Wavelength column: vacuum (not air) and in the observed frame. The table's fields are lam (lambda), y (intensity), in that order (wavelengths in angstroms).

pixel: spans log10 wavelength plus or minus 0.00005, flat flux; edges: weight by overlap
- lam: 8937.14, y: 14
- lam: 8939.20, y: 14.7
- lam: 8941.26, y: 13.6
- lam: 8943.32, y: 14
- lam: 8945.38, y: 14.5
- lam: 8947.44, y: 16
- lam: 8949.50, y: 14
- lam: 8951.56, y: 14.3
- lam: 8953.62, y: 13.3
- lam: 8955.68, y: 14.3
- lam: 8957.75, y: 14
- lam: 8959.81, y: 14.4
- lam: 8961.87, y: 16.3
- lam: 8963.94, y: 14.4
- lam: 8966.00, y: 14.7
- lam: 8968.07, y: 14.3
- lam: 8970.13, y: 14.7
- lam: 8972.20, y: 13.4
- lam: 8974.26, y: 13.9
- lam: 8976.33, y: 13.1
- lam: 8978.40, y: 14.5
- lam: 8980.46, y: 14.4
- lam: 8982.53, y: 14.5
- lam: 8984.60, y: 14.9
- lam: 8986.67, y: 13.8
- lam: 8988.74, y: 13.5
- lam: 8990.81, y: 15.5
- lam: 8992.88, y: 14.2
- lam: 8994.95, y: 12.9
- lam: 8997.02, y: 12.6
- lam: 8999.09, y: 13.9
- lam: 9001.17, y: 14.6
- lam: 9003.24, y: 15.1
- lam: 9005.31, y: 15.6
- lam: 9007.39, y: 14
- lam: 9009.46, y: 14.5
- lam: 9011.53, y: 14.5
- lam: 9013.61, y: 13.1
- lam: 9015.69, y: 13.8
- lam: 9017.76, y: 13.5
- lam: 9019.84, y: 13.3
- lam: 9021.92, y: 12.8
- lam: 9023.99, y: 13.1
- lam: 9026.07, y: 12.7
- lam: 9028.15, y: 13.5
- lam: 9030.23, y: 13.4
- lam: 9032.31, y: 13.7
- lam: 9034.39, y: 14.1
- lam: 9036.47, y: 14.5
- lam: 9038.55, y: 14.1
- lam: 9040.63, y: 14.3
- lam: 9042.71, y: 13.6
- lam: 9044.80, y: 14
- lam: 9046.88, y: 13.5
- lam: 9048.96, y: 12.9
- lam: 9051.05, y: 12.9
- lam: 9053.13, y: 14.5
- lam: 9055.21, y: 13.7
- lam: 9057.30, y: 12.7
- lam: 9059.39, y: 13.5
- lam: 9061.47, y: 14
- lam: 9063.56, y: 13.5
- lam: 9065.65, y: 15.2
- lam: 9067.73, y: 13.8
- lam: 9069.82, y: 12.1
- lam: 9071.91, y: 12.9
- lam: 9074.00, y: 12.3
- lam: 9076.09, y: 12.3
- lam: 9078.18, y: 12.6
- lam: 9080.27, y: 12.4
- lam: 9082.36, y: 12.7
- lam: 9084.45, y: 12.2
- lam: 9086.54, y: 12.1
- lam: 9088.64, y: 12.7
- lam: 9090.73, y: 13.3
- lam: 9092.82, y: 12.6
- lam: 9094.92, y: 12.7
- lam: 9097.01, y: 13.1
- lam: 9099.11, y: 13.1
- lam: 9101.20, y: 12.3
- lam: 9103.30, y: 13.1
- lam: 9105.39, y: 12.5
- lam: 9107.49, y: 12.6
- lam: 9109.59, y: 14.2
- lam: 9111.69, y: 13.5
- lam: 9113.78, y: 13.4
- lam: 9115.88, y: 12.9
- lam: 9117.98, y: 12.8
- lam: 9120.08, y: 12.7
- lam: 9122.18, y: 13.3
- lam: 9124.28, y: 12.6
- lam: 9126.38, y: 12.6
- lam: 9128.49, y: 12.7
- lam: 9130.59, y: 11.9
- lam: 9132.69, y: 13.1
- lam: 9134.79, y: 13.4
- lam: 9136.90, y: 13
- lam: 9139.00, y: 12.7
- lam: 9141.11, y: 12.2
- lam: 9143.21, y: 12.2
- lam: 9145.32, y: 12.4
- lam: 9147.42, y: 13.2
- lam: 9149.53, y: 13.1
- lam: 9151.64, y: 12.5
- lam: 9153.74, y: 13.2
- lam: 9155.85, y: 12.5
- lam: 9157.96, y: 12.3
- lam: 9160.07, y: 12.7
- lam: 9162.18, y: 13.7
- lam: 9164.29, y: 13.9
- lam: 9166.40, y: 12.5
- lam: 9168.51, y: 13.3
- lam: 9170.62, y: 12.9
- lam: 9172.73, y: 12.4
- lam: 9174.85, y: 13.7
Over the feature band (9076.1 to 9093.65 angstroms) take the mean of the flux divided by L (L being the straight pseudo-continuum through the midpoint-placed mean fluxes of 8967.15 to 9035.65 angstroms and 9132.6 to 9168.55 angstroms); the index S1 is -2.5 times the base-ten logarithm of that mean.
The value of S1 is 0.06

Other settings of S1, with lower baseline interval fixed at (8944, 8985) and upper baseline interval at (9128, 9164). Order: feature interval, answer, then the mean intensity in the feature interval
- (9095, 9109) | 0.03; 12.8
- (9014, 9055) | 0.01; 13.6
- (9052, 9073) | -0.01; 13.6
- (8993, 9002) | 0.04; 13.5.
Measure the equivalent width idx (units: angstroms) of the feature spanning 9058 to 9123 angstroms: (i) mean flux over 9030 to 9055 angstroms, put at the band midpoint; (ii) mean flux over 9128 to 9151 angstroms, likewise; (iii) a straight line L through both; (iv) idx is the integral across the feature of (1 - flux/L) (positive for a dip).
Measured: 1.4 angstroms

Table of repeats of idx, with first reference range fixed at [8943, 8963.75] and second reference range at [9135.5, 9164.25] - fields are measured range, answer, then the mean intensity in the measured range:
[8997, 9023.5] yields 0.1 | 14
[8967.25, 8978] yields 0.3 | 13.9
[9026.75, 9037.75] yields 0.0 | 13.8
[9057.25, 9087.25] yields 1.1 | 13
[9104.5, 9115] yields -0.1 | 13.2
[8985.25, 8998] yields 0.4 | 13.8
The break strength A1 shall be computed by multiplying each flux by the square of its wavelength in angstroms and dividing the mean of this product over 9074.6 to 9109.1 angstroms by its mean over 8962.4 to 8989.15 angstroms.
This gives 0.91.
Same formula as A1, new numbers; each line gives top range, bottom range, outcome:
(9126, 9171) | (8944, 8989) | 0.93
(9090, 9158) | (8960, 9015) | 0.93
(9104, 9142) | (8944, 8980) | 0.93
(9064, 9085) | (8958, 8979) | 0.92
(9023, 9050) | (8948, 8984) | 0.97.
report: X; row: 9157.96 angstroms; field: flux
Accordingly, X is 12.3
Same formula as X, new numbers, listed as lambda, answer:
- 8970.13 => 14.7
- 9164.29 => 13.9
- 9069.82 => 12.1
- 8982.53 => 14.5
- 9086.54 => 12.1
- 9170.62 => 12.9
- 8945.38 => 14.5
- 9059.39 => 13.5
